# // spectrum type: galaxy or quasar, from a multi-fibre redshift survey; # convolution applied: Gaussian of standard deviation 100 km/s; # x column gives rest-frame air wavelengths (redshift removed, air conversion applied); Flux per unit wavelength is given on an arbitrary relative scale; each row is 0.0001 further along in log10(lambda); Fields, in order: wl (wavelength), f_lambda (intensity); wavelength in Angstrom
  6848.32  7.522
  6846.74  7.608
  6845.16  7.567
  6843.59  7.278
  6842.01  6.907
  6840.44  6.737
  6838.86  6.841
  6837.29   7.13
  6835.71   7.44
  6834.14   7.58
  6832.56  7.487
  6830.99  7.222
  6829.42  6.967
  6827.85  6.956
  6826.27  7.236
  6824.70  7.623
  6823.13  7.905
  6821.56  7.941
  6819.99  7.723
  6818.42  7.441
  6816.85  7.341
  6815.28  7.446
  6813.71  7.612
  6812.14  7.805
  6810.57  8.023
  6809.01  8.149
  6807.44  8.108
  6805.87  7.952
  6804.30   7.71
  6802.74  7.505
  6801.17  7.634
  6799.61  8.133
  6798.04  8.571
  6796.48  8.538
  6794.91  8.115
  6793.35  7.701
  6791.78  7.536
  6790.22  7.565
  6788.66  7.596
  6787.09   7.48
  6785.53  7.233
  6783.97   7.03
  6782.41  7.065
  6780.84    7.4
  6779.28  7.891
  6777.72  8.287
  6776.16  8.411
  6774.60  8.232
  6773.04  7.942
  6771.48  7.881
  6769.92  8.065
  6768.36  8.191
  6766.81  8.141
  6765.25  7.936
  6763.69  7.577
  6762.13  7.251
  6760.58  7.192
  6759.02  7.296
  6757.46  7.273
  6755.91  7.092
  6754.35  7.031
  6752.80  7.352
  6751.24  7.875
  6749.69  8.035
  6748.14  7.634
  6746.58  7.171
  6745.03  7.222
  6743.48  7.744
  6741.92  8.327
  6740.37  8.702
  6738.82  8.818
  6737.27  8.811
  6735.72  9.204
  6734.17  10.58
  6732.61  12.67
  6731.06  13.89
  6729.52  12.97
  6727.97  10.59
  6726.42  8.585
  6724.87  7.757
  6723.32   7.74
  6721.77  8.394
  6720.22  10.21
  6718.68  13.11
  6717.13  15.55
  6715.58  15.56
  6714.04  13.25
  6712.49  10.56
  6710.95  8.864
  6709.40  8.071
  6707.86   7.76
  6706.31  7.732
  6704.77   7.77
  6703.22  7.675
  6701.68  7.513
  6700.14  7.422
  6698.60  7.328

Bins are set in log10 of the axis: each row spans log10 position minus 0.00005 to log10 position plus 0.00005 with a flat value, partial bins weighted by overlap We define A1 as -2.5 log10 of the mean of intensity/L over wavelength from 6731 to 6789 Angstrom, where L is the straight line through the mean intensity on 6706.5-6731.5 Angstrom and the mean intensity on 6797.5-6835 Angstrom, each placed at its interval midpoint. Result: 0.17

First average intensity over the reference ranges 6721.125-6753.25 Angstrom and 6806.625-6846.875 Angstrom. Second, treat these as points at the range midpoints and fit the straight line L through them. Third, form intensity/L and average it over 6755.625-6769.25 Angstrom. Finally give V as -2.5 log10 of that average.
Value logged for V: 0.14 mag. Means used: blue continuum 9.07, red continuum 7.46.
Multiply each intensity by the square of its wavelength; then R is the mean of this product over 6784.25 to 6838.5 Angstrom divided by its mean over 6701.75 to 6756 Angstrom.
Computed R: 0.8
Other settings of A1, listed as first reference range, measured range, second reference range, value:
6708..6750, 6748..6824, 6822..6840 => 0.10 mag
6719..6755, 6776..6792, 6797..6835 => 0.09 mag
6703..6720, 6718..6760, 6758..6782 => 0.05 mag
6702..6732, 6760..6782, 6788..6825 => 0.12 mag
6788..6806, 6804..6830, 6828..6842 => -0.02 mag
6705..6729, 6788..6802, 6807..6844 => 0.04 mag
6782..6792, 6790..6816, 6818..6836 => -0.07 mag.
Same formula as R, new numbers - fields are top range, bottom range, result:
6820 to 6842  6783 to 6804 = 0.96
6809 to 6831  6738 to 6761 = 1.01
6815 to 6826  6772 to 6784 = 0.99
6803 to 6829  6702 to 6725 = 0.79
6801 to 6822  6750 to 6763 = 1.07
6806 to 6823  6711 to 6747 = 0.77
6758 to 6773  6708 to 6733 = 0.71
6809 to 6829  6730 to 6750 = 0.84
